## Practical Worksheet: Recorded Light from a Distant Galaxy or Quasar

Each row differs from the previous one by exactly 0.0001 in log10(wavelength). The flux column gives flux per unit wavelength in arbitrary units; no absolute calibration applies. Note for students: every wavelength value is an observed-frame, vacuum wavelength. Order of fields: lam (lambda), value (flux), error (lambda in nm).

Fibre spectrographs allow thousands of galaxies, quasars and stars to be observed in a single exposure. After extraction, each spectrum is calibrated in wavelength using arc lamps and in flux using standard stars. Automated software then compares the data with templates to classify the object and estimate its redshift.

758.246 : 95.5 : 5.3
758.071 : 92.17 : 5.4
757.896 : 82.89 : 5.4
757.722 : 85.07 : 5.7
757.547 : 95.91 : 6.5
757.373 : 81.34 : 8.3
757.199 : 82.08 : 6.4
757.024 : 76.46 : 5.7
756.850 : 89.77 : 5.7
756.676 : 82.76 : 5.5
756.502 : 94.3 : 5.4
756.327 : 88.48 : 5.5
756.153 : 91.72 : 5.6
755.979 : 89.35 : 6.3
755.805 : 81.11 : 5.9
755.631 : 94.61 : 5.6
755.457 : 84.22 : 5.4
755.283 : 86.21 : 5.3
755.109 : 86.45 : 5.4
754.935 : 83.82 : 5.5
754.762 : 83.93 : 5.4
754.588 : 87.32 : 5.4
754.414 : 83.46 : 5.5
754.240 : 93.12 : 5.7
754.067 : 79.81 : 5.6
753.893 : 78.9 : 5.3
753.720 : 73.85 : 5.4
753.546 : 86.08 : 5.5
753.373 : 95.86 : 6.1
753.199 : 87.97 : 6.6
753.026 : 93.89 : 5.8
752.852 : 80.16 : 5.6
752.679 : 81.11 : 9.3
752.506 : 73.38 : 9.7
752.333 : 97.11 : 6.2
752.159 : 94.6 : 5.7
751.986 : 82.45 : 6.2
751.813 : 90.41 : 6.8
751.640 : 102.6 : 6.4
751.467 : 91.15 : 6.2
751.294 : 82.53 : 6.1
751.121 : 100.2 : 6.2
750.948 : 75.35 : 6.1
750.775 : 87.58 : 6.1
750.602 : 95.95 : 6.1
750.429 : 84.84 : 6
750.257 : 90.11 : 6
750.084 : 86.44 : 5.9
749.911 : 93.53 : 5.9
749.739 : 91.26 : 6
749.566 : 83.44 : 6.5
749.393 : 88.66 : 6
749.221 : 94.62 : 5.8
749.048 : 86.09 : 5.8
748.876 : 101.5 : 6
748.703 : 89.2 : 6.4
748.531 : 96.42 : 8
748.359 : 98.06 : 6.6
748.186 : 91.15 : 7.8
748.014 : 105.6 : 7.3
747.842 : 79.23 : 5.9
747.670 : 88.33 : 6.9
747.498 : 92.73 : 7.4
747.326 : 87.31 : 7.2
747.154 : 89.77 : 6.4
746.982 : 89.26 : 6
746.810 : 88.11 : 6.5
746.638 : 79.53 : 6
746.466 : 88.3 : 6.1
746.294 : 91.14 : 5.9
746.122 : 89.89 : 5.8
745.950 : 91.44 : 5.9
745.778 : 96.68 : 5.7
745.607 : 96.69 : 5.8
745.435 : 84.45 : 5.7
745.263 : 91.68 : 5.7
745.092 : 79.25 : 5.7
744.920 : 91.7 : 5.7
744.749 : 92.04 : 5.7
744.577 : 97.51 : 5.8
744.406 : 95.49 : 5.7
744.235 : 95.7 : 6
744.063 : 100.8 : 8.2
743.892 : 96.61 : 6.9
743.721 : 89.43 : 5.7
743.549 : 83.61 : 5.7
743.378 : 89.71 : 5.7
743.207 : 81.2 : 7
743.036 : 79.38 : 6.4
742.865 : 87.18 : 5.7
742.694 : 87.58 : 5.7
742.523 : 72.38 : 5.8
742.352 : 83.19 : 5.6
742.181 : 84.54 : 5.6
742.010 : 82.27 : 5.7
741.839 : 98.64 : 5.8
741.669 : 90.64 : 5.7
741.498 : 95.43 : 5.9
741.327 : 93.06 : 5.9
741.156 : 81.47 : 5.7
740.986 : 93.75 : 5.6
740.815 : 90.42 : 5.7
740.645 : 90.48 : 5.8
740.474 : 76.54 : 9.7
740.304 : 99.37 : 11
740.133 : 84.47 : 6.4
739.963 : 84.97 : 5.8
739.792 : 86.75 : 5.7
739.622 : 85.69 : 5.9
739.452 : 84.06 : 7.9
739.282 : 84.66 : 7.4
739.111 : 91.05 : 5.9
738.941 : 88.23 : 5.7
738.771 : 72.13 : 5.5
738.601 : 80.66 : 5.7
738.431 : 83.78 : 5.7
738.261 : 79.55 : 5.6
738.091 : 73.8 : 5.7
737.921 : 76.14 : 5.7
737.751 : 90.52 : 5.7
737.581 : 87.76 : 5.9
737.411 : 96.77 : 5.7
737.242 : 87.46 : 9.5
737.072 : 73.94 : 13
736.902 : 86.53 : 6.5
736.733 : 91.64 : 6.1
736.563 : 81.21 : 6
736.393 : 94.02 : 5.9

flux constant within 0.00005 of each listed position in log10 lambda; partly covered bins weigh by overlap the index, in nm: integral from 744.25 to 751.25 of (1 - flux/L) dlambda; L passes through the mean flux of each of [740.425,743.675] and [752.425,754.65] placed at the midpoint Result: -0.421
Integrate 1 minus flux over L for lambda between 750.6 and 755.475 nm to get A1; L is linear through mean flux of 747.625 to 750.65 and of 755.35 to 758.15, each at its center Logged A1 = 0.13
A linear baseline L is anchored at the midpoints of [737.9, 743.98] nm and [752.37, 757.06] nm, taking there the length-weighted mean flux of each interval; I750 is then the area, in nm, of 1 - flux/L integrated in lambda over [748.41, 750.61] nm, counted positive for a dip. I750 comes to -0.132 nm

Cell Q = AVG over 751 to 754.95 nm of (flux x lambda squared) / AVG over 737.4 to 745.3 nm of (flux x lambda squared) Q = 1.0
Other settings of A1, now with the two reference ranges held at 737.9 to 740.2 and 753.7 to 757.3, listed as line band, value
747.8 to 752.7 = -0.332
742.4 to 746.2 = -0.267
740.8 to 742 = -0.119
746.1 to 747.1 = -0.043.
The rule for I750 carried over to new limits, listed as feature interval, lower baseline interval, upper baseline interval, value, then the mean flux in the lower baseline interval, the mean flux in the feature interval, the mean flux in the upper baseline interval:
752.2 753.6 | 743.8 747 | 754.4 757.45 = 0.006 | 91.4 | 87.2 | 86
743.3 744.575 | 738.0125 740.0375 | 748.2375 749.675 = -0.085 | 83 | 93.4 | 92.1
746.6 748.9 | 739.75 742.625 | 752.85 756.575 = -0.106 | 87.5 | 91.1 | 86.7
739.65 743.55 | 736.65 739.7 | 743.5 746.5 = 0.050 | 84.1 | 86.9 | 91.9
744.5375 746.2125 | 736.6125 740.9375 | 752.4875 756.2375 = -0.111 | 85.1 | 90.9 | 85.5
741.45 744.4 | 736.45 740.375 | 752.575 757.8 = -0.108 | 84.8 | 88.2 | 85.9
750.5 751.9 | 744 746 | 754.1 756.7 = -0.018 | 92.7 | 90.6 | 87.3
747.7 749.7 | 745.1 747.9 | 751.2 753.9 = -0.085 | 88.9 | 92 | 87.3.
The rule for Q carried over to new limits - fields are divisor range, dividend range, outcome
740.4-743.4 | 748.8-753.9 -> 1.05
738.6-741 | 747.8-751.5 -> 1.08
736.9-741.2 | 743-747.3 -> 1.08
